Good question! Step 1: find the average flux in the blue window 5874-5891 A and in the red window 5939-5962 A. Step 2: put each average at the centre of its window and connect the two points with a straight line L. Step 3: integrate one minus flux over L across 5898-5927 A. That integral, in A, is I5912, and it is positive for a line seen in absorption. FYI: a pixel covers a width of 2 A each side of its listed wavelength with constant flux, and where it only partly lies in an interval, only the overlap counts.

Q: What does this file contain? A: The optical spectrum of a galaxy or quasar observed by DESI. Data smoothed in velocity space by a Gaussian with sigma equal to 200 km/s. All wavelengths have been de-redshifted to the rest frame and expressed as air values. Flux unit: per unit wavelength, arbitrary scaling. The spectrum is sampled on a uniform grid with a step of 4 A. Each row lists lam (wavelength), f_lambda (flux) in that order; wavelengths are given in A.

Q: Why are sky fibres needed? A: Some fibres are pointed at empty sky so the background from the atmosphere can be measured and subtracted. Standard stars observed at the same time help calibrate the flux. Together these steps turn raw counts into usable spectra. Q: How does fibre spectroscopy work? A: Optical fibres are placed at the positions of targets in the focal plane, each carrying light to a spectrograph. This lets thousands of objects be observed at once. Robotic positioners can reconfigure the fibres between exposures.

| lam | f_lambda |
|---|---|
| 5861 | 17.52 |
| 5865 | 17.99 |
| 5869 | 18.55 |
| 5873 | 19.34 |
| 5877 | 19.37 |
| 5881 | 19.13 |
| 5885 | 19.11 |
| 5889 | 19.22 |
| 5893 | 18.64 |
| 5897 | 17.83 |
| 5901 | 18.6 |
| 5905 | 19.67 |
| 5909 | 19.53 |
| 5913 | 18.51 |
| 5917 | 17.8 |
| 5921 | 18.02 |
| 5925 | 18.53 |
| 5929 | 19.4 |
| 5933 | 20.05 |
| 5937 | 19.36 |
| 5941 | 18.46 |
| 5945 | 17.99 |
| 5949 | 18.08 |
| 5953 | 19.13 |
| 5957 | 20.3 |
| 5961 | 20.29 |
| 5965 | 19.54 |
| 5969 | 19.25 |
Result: 0.7 A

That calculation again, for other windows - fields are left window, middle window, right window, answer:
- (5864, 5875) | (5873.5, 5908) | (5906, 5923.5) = -0.7 A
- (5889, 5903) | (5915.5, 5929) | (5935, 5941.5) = 0.4 A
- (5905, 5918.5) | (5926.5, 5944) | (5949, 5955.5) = -0.3 A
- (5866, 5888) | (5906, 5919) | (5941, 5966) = 0.3 A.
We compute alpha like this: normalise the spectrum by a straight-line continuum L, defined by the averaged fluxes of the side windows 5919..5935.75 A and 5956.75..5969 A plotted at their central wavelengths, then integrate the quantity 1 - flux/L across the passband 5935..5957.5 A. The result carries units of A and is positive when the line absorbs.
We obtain 0.79 A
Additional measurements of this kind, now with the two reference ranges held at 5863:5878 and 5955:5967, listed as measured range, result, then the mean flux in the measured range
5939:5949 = 0.8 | 18.2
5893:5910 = 0.3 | 18.8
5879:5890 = -0.1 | 19.1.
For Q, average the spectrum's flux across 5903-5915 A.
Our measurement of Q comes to 19.2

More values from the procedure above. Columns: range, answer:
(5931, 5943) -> 19.3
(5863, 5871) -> 18.3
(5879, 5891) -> 19.2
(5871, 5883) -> 19.3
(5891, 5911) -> 18.9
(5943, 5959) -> 18.9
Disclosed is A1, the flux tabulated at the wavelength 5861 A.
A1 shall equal 17.52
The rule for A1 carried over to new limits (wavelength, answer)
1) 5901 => 18.6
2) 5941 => 18.46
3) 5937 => 19.36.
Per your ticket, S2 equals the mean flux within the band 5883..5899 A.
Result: 18.7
